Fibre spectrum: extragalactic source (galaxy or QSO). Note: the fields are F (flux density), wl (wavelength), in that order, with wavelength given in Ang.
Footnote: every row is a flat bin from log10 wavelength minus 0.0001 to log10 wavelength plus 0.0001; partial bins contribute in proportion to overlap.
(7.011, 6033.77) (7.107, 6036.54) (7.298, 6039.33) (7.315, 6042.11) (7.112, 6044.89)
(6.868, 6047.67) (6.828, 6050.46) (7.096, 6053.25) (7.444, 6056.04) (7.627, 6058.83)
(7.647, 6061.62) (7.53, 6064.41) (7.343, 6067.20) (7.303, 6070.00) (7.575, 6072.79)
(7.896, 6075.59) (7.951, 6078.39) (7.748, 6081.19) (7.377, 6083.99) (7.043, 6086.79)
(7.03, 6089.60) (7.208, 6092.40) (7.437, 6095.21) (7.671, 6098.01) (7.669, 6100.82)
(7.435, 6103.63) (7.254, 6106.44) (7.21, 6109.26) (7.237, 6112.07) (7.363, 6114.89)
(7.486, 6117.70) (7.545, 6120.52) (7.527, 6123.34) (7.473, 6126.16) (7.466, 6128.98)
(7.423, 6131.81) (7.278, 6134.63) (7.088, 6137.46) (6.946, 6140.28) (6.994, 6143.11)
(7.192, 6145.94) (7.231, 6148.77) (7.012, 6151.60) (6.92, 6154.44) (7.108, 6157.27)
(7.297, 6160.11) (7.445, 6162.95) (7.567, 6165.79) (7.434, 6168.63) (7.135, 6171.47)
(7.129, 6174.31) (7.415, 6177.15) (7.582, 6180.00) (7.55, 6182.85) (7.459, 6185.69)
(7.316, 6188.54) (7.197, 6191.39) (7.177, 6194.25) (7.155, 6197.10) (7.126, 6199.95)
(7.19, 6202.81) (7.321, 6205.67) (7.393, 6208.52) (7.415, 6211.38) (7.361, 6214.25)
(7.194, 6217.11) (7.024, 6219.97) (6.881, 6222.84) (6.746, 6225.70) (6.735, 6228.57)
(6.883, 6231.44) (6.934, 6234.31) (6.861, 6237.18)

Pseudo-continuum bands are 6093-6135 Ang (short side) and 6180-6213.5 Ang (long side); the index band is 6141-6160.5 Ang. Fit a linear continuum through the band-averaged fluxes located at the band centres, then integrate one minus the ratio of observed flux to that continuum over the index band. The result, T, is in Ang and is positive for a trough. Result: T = 0.8 Ang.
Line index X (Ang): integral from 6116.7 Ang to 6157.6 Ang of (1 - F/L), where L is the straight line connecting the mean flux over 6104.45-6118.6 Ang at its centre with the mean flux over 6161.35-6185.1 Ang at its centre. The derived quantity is 0.6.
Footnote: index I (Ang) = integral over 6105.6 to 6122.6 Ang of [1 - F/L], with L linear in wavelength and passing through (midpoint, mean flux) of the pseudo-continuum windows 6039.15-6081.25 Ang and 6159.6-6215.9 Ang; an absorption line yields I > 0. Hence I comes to 0.0 Ang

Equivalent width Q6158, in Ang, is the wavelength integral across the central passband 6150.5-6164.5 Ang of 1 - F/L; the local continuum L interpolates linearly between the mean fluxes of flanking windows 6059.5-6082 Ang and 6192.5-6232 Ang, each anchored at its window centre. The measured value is 0.3 Ang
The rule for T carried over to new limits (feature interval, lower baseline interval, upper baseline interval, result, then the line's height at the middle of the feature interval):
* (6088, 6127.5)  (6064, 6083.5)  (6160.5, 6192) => 0.8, 7.54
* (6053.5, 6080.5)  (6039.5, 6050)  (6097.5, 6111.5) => -1.3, 7.22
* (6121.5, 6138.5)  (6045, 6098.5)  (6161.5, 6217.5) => -0.1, 7.36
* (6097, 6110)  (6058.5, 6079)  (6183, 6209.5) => 0.1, 7.51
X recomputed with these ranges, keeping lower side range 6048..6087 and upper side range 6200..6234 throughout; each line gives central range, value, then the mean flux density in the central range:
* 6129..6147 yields 0.3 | 7.18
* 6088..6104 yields 0.0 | 7.4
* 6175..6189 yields -0.5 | 7.46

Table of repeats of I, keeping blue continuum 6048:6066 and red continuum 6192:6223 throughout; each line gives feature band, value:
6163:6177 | -0.2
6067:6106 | -0.9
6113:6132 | -0.5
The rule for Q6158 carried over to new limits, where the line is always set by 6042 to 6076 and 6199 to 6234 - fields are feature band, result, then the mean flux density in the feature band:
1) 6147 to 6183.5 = -0.57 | 7.29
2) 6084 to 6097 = 0.13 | 7.22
